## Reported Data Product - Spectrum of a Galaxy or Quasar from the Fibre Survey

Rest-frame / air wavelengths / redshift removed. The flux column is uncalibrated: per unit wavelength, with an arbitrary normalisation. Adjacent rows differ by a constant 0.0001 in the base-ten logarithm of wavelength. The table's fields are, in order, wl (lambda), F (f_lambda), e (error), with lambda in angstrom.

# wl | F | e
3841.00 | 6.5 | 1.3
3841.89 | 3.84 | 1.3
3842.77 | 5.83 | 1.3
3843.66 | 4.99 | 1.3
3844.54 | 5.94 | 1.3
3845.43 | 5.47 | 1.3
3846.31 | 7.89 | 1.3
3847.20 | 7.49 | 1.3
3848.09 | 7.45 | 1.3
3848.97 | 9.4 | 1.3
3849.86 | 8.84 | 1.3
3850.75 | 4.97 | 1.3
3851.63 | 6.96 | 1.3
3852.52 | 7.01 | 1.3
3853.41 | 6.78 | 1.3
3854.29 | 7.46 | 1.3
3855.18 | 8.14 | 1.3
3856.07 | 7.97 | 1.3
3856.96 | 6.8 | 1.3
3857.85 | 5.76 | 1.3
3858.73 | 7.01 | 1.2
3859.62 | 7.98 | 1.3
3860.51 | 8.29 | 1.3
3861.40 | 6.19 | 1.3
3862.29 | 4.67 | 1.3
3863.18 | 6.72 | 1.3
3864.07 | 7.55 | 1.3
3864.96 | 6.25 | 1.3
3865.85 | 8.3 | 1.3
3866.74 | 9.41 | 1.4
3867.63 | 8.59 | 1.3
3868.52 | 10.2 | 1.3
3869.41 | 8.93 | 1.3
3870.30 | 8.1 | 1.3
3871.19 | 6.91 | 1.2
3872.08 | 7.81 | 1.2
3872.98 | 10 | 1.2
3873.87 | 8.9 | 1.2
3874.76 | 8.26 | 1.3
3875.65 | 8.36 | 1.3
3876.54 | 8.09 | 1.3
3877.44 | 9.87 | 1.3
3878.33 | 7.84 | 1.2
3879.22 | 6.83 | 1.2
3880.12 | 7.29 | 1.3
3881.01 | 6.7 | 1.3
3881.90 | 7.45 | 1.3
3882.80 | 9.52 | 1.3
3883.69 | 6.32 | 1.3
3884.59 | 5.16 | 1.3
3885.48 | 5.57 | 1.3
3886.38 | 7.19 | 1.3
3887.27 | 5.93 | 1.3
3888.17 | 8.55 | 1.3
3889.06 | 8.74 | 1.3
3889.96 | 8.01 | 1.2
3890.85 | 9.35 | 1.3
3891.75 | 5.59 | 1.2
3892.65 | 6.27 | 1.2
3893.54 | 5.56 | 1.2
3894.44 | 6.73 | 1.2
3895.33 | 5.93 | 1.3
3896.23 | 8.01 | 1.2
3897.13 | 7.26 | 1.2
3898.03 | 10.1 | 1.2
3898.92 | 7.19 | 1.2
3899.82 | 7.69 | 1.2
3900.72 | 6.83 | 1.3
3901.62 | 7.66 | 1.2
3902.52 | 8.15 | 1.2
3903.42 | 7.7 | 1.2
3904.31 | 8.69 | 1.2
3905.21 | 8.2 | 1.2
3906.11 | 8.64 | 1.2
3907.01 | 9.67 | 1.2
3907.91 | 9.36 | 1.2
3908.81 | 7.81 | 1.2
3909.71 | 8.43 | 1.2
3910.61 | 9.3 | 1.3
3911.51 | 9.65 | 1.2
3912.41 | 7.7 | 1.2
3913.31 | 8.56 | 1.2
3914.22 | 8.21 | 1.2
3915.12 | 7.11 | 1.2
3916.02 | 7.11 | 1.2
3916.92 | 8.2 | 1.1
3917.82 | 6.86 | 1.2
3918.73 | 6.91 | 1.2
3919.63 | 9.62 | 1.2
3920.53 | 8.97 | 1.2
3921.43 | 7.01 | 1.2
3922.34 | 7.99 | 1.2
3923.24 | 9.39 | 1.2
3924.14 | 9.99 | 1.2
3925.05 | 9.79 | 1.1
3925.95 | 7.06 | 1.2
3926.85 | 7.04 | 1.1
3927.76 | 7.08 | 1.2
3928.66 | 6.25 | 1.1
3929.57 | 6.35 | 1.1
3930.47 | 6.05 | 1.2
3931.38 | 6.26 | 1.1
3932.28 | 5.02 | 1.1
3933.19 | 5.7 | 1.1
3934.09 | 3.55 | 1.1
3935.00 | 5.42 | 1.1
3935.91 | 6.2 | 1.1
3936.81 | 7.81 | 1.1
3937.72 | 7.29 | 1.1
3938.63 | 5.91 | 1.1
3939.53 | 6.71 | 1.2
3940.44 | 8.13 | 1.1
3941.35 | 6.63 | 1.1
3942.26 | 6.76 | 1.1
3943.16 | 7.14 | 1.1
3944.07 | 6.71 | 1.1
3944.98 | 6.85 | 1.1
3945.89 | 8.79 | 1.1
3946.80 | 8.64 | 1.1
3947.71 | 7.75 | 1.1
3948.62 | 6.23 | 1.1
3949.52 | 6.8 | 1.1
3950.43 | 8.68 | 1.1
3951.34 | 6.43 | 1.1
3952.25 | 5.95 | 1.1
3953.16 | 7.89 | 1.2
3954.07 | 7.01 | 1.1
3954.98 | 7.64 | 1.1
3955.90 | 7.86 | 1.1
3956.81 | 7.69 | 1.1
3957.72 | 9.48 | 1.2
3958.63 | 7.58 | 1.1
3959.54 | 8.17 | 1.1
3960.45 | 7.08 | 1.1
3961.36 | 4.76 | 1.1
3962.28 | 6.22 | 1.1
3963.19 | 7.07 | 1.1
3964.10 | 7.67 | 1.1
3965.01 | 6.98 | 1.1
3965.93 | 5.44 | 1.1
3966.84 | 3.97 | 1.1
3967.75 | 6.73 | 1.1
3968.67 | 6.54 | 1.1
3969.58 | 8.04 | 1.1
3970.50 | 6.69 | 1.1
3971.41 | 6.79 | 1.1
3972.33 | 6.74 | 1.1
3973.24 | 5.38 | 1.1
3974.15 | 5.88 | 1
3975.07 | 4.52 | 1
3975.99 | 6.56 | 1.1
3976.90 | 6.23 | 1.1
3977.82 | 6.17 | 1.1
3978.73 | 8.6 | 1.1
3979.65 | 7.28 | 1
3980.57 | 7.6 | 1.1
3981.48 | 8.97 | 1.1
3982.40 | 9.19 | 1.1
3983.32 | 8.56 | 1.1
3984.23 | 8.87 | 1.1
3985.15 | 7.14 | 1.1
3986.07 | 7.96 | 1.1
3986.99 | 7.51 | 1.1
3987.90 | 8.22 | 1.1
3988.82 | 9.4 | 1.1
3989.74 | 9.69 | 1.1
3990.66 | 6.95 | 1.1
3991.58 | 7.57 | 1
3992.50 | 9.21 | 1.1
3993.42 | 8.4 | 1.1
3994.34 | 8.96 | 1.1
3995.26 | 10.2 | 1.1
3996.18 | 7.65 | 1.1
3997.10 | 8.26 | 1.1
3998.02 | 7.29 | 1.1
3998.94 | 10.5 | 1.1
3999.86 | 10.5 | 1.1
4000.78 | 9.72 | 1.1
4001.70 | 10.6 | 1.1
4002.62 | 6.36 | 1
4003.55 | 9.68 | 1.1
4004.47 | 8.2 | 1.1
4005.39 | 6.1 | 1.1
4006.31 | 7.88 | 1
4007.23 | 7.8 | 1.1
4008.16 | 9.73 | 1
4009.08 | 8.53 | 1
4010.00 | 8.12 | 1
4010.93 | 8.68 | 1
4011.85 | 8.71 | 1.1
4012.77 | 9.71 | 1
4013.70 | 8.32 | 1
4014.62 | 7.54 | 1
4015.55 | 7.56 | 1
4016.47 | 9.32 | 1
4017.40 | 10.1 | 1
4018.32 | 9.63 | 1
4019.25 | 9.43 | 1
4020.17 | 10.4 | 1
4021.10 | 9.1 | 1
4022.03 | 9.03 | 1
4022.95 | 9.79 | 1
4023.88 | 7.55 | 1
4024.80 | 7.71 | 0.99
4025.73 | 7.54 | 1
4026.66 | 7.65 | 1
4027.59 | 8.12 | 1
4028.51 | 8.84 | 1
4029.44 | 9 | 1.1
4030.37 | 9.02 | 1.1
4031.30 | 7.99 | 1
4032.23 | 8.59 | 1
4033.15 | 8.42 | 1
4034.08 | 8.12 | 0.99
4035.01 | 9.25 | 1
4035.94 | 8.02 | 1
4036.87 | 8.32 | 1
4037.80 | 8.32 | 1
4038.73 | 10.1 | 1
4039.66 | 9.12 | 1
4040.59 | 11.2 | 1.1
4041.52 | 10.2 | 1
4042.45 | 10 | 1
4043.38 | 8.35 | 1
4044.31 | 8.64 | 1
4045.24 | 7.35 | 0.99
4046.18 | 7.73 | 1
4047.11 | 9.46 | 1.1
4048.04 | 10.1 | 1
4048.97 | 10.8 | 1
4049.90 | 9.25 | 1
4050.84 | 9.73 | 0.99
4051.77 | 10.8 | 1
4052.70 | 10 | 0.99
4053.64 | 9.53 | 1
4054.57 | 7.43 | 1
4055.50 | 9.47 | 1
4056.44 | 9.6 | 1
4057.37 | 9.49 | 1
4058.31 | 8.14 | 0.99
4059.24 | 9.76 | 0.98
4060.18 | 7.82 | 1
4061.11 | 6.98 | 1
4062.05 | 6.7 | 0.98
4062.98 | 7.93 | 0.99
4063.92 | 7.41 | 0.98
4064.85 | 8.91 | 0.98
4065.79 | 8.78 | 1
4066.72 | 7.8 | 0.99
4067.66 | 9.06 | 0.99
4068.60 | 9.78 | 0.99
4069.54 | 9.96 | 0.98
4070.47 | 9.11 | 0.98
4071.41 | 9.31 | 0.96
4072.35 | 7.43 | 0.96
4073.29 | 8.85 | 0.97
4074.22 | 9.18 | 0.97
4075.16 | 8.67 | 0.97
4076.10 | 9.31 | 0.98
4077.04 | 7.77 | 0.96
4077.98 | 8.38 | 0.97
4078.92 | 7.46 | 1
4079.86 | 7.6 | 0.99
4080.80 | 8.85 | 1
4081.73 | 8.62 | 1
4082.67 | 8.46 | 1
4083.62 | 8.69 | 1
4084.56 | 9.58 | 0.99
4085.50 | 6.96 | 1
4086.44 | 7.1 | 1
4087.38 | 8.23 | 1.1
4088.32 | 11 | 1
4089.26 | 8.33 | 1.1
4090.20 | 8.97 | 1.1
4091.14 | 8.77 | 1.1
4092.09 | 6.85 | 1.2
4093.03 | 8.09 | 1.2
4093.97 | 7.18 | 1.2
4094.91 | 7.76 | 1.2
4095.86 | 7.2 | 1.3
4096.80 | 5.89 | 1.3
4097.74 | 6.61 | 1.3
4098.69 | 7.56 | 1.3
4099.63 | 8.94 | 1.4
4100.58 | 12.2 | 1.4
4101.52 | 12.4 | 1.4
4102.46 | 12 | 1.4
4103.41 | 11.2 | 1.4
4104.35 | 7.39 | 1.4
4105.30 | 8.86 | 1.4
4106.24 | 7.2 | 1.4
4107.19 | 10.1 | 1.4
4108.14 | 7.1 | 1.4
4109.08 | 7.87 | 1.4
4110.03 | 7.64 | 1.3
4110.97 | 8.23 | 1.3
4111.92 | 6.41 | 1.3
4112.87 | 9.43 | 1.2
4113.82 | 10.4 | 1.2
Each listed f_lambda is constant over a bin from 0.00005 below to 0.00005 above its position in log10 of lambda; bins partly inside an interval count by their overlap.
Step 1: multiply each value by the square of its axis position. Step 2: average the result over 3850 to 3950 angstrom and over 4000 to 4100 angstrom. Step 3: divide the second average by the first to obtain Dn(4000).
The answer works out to 1.2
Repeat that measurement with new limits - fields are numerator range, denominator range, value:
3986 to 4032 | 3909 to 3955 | 1.22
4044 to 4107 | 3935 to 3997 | 1.25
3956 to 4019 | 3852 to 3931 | 1.07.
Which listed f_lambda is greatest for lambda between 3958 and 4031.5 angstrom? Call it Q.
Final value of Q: 10.6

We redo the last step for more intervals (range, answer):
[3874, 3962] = 10.1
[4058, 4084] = 9.96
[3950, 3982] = 9.48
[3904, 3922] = 9.67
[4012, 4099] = 11.2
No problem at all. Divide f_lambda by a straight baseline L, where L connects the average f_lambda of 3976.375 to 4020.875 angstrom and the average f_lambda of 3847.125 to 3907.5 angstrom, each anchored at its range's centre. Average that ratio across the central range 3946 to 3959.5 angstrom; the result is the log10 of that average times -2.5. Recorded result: 0.080 mag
